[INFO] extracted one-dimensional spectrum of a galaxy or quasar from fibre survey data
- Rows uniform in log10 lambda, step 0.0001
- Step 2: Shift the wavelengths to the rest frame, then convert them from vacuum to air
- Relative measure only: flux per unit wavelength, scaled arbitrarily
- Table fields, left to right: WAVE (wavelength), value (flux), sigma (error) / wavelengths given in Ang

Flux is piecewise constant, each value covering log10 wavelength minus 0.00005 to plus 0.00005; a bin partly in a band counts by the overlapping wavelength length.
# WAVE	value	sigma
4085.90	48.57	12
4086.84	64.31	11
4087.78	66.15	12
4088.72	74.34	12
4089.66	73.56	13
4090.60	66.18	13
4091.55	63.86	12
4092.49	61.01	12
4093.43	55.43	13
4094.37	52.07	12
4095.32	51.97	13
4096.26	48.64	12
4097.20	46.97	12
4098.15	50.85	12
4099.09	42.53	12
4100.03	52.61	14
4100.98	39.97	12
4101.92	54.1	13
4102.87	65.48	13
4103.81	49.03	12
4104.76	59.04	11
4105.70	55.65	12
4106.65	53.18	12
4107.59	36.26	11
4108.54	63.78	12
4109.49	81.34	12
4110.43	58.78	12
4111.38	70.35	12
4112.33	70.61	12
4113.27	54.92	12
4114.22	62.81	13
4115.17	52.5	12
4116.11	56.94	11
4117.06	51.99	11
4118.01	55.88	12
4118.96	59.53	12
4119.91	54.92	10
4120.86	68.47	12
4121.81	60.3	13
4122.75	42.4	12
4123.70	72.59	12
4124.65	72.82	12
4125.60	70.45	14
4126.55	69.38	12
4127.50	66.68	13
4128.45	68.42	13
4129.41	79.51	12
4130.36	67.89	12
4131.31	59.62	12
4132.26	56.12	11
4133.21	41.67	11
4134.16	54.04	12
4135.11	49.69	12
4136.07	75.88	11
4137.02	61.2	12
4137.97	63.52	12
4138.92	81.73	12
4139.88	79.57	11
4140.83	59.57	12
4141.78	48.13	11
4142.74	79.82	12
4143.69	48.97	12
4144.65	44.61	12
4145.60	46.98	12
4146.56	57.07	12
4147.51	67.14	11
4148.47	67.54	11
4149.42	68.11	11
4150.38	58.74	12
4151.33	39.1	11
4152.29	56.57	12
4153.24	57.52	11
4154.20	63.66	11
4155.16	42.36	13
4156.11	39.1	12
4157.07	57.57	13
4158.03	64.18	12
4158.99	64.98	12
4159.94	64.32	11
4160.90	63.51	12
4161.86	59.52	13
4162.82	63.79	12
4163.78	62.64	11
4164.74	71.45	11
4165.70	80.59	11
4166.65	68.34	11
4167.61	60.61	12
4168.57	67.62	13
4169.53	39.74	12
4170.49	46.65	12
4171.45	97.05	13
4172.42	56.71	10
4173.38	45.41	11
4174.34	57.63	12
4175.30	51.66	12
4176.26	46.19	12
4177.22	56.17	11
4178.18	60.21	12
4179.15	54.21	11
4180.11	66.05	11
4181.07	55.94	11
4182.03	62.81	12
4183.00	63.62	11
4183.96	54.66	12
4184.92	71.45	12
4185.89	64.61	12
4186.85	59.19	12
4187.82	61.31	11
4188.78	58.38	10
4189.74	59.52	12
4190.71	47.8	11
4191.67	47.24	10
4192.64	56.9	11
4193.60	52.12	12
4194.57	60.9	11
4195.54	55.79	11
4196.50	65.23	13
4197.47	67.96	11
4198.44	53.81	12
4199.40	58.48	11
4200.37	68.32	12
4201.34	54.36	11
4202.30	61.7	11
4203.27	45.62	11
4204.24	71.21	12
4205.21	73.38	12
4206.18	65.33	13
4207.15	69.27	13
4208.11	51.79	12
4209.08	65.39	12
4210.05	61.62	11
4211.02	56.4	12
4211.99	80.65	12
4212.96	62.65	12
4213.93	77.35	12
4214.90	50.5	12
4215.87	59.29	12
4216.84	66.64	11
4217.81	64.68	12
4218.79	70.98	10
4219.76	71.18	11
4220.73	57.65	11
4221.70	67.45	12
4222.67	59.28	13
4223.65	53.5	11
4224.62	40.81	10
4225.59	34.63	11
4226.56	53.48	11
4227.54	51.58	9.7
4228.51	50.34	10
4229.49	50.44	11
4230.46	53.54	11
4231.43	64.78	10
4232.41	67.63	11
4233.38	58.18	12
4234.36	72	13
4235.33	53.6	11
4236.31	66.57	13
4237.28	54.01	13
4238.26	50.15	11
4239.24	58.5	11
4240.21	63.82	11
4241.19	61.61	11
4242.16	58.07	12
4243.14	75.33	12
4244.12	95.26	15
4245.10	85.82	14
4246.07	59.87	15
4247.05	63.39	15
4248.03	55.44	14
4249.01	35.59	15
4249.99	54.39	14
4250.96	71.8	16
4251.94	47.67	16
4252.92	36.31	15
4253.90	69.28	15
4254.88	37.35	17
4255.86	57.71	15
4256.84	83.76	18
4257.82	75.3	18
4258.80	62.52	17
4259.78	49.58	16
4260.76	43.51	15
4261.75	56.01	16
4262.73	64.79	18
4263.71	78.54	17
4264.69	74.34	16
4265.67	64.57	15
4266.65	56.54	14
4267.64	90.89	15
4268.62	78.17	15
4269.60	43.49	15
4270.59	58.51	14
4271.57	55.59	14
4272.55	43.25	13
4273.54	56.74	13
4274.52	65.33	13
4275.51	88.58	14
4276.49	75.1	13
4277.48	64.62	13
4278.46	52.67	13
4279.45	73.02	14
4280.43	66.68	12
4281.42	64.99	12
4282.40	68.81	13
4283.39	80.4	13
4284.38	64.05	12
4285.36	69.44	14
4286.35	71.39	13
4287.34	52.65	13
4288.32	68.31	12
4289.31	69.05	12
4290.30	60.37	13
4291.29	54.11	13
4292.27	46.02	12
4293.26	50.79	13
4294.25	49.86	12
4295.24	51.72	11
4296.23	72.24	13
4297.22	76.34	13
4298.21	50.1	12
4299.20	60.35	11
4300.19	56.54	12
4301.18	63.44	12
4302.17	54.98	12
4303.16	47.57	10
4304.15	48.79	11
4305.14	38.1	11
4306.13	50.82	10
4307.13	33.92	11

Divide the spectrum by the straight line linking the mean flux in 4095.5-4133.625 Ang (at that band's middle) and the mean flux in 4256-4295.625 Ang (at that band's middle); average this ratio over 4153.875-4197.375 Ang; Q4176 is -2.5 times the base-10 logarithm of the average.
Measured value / 0.02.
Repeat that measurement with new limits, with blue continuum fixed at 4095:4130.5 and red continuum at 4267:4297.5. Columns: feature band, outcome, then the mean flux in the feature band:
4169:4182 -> 0.075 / 56.7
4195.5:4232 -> 0.028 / 60.2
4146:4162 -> 0.035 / 58.2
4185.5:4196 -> 0.084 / 56.6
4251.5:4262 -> 0.124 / 56.3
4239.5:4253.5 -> 0.018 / 61.8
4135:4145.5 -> -0.056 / 62.8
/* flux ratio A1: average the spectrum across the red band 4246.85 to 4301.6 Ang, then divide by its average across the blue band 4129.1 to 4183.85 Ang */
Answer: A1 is 1.03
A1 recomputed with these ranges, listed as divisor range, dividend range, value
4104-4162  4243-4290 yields 1.06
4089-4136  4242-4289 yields 1.09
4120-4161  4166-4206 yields 0.97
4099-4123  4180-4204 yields 1.03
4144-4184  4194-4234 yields 1.02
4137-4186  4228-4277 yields 1.03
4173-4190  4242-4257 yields 1.05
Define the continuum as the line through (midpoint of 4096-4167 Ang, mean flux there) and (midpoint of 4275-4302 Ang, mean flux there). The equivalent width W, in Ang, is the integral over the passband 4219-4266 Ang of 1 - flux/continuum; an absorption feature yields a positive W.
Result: 2.0 Ang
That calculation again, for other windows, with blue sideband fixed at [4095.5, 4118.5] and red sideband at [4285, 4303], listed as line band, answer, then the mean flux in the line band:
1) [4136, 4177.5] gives -2.6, 60.2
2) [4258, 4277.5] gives -1.5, 63.7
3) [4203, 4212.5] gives -1.1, 64.5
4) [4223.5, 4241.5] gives 0.8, 55.7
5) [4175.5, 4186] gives -0.4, 59.2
